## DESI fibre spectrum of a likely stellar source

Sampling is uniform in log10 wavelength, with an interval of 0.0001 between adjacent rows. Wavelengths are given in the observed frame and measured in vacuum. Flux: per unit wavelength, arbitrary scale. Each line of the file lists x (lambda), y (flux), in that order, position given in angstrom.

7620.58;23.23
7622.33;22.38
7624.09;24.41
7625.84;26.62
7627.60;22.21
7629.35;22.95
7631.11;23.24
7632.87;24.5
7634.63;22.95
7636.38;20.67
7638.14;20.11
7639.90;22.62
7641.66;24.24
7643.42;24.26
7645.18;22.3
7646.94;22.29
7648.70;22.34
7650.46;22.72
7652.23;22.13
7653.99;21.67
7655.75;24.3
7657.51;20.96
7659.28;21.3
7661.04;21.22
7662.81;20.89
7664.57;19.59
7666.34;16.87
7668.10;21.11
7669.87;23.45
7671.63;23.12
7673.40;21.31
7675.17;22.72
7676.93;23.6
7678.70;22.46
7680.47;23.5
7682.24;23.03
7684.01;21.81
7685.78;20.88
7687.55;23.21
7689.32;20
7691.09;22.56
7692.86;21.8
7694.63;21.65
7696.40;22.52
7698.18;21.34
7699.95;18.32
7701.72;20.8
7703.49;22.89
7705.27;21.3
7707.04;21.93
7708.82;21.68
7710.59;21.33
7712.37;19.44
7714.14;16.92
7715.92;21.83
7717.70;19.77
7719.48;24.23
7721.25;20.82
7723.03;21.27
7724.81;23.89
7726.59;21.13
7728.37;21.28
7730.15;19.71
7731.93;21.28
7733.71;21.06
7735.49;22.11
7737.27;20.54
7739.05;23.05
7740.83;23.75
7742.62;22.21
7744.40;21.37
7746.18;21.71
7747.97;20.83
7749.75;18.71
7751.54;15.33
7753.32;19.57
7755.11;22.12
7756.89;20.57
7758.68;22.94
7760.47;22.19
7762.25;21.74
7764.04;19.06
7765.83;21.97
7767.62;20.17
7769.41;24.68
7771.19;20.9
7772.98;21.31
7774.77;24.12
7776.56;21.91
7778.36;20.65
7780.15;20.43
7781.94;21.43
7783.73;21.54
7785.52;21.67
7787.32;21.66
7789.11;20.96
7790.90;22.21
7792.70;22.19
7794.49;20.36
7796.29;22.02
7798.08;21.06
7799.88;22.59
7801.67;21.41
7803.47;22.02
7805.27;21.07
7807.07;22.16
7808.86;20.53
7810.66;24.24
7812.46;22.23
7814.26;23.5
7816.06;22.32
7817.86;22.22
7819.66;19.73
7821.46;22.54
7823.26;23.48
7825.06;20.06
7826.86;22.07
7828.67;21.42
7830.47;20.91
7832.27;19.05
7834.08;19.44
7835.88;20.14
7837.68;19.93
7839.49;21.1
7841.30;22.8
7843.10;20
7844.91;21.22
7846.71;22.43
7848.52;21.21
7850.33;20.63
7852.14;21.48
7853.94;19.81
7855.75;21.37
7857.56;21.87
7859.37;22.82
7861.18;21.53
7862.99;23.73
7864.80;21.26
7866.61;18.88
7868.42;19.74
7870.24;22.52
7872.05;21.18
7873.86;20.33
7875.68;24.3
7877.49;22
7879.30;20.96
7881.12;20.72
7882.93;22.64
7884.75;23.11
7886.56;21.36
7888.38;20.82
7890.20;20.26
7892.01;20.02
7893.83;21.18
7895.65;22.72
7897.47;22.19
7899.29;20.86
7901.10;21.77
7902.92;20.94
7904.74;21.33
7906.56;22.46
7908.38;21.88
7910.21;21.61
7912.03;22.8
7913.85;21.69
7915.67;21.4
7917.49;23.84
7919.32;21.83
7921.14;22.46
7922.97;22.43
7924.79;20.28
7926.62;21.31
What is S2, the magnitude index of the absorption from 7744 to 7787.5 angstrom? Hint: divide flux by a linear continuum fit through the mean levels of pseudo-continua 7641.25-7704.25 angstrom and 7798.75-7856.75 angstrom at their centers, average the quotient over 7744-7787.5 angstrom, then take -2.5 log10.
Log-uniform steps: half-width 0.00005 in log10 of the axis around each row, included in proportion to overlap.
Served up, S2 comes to 0.02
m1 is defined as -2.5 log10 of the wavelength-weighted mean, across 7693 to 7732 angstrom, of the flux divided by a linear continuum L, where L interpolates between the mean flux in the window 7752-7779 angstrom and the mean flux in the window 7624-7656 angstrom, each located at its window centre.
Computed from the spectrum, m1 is 0.047 mag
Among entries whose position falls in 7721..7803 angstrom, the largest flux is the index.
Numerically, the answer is 24.68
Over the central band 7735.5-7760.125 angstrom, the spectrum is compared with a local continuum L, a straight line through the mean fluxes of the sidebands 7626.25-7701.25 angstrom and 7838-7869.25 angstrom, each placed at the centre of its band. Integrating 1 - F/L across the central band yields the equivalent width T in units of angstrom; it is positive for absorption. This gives 0.7 angstrom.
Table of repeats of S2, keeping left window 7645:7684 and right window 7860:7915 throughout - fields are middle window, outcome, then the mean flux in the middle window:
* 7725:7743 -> 0.01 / 21.7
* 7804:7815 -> -0.03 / 22.3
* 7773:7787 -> 0.01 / 21.6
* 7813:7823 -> -0.02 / 22.2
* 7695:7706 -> 0.03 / 21.2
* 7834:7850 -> 0.03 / 21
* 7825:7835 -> 0.06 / 20.5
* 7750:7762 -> 0.07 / 20.4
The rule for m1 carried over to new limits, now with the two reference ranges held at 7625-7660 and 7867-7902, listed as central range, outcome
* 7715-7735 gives 0.04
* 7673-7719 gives 0.05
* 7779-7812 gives 0.01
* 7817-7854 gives 0.03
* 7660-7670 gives 0.12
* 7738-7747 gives -0.01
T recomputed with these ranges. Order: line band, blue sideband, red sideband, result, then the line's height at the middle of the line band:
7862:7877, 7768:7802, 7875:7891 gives 0.18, 21.8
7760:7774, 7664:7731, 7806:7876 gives -0.04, 21.4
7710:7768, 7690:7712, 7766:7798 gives 1.38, 21.5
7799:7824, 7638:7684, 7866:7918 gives -0.44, 21.8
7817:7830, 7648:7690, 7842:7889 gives -0.04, 21.6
